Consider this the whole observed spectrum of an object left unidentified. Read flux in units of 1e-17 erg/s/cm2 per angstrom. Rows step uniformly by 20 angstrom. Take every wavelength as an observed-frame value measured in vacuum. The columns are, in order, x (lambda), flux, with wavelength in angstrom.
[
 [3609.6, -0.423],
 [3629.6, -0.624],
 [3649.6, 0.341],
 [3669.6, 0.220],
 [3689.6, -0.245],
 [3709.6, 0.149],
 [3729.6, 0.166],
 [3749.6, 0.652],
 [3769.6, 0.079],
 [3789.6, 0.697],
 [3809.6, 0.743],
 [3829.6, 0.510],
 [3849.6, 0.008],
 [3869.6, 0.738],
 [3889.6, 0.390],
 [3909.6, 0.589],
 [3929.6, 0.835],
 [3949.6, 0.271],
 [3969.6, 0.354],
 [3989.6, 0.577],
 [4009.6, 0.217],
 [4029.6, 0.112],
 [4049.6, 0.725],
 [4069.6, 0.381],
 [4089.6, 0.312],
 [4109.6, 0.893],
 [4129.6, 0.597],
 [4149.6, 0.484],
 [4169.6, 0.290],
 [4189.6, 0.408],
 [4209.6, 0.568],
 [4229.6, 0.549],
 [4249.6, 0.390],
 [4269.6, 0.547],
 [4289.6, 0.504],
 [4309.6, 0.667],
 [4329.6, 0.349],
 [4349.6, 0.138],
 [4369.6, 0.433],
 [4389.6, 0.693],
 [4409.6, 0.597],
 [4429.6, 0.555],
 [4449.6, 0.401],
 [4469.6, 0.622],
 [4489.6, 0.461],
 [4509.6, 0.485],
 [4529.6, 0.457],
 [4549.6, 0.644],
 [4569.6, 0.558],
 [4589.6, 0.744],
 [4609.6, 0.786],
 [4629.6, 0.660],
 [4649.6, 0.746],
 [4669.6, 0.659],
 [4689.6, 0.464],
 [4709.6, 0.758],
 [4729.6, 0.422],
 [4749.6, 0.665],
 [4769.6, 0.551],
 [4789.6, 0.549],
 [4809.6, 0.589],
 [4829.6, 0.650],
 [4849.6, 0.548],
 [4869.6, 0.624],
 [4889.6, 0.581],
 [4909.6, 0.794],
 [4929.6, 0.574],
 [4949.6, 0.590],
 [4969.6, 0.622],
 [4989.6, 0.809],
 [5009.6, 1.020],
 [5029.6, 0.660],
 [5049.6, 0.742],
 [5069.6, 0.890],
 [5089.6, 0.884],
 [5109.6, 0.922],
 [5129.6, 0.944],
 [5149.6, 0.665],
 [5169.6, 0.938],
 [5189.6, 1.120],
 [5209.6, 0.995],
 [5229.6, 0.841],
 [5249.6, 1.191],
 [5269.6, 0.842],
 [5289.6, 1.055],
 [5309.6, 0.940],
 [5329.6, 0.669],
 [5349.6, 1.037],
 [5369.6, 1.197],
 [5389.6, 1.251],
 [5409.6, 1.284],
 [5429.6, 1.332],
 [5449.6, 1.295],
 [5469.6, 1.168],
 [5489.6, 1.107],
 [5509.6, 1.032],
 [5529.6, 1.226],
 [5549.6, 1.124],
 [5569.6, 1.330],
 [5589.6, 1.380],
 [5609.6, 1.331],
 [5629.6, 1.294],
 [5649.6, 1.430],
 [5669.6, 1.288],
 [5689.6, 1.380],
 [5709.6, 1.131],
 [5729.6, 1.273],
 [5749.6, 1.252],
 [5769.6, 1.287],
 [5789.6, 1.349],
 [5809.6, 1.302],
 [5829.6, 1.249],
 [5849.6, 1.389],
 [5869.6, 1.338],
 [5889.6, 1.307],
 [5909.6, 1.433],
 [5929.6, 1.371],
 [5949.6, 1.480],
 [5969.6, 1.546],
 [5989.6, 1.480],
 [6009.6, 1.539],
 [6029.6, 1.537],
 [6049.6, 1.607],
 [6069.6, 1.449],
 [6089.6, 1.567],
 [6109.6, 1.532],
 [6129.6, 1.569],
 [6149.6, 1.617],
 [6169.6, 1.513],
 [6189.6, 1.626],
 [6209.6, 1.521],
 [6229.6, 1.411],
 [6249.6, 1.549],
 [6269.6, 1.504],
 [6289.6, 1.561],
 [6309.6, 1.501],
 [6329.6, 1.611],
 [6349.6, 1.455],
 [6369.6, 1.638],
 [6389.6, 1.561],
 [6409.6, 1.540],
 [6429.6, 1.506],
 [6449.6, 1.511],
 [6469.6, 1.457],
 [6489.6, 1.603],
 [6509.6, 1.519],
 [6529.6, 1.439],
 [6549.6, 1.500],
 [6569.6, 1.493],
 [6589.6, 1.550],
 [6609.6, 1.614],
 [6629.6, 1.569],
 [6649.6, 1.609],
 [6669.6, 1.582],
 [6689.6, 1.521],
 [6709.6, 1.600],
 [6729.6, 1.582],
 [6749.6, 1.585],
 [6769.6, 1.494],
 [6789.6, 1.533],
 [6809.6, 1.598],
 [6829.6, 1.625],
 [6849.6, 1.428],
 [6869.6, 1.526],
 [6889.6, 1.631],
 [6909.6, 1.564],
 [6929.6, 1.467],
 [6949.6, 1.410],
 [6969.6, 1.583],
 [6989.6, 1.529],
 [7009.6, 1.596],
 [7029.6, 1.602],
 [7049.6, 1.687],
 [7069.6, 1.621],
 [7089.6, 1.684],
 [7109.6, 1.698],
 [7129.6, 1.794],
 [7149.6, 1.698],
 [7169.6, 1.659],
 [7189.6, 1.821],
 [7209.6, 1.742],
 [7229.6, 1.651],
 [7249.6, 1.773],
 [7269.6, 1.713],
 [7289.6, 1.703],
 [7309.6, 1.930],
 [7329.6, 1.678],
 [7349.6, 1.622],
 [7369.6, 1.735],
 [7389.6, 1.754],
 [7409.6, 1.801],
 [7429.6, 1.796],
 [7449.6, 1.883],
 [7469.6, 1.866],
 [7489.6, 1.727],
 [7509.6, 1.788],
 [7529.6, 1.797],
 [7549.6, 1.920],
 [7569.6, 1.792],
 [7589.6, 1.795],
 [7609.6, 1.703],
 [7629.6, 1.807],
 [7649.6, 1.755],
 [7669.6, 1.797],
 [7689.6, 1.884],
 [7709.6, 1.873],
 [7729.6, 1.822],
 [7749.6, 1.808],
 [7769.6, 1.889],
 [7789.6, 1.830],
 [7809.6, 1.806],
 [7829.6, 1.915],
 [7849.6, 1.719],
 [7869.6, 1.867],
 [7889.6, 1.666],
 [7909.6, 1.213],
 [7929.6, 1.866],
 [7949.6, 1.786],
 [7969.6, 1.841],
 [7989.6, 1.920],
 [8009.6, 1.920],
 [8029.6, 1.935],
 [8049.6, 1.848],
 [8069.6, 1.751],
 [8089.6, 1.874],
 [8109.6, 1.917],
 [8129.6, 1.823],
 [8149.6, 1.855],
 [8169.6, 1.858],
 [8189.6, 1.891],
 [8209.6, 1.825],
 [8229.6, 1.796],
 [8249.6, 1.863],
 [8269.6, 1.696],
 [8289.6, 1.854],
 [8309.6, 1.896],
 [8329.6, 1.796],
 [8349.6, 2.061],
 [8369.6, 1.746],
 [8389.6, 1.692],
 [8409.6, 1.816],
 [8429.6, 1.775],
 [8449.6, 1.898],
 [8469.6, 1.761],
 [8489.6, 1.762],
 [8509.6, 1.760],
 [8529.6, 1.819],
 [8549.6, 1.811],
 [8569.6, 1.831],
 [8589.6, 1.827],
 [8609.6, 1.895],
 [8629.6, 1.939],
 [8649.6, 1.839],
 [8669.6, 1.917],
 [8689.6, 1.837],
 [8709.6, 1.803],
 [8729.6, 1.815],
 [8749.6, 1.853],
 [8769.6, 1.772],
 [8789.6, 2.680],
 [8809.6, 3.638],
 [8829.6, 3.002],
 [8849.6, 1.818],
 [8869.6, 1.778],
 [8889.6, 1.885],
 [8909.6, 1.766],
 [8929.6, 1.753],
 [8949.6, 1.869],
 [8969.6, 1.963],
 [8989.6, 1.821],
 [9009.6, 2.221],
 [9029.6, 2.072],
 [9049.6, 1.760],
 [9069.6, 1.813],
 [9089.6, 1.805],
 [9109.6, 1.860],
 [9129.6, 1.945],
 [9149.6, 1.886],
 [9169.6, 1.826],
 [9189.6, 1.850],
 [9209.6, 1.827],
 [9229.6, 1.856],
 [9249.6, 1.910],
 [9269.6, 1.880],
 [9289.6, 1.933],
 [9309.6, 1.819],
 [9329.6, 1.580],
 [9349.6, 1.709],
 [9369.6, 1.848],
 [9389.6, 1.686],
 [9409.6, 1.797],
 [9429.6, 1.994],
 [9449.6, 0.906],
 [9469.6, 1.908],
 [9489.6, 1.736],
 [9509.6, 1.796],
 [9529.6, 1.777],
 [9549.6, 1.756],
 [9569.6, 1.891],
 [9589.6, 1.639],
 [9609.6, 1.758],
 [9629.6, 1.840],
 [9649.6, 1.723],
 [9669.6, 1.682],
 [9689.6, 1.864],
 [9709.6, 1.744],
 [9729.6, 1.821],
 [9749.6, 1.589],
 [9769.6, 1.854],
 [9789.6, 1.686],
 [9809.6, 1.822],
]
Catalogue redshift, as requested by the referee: 0.341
